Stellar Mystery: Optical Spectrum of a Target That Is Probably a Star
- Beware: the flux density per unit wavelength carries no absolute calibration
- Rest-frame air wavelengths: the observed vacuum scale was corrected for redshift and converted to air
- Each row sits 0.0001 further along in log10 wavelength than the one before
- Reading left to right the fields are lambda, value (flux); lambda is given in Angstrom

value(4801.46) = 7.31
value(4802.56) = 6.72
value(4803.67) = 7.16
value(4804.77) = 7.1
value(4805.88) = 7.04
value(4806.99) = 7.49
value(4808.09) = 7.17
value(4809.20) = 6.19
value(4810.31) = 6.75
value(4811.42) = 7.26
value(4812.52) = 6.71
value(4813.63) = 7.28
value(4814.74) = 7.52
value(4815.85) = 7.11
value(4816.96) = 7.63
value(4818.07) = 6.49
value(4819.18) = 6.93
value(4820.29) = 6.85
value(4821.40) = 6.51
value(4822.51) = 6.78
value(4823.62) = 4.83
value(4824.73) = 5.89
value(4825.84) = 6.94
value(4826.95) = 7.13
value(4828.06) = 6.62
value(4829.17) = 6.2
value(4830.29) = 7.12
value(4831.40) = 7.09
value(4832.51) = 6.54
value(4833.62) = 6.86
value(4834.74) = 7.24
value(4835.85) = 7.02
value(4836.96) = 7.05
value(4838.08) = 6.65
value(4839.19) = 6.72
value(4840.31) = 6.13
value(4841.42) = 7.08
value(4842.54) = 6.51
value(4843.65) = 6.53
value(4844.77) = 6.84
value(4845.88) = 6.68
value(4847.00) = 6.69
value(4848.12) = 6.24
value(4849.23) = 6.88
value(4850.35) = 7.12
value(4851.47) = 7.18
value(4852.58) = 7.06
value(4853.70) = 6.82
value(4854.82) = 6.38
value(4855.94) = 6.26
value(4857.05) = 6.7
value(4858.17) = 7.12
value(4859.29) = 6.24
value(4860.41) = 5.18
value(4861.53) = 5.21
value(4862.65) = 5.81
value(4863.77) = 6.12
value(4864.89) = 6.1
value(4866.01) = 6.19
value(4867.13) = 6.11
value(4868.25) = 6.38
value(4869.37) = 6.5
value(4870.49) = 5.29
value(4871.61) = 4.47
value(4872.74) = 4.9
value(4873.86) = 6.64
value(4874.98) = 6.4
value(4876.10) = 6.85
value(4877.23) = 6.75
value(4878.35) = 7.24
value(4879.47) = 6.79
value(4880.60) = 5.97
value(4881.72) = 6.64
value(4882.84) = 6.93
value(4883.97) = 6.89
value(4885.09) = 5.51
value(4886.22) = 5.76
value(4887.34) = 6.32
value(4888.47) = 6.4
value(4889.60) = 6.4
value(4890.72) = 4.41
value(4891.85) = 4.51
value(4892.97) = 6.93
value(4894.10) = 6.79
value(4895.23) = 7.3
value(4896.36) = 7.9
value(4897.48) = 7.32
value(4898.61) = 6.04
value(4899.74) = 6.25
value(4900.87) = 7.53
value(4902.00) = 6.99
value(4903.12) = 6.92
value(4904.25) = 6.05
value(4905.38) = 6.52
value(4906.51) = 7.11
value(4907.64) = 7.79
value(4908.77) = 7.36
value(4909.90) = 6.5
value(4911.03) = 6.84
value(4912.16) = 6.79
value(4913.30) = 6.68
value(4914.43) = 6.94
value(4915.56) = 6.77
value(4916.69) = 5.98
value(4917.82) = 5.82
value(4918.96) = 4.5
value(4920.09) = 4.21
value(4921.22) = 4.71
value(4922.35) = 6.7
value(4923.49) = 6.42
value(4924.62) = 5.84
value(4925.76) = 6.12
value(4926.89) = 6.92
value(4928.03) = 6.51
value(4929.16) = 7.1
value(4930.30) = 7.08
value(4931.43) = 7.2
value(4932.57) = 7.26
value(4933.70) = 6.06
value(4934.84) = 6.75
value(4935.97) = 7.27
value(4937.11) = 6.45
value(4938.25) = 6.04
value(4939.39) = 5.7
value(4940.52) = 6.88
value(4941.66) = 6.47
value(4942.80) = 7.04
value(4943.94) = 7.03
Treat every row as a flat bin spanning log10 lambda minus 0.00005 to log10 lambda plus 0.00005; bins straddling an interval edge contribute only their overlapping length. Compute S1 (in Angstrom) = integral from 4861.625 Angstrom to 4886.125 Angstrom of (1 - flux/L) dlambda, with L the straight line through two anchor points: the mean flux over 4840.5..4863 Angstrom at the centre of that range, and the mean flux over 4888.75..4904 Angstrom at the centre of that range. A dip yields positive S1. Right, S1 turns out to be 1.32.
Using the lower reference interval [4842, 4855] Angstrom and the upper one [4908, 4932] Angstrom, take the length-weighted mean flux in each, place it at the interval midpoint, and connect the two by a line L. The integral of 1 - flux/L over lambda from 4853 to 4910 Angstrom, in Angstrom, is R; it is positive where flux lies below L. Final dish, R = 1.5 Angstrom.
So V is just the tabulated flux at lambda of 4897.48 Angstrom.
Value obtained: 7.32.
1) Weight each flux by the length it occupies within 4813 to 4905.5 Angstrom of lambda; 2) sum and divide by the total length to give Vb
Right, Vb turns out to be 6.51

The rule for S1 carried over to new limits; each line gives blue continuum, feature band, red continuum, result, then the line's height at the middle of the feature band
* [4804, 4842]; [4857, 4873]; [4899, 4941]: 1.92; 6.68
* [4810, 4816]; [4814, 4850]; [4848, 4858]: 1.16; 6.96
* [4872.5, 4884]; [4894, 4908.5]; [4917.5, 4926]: -2.33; 6.01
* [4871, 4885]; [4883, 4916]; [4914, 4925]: -3.11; 6.05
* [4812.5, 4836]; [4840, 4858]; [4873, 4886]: -0.10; 6.67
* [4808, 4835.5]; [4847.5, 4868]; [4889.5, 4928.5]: 0.79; 6.63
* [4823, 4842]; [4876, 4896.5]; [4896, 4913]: 1.35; 6.85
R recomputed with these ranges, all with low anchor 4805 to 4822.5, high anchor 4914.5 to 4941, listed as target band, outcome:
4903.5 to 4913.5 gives -0.71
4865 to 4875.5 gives 1.20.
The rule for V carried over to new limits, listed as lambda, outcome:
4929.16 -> 7.1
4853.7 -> 6.82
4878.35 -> 7.24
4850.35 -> 7.12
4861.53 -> 5.21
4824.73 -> 5.89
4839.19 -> 6.72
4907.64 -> 7.79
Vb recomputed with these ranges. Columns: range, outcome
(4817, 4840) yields 6.69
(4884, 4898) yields 6.32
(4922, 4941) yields 6.6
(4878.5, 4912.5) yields 6.59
